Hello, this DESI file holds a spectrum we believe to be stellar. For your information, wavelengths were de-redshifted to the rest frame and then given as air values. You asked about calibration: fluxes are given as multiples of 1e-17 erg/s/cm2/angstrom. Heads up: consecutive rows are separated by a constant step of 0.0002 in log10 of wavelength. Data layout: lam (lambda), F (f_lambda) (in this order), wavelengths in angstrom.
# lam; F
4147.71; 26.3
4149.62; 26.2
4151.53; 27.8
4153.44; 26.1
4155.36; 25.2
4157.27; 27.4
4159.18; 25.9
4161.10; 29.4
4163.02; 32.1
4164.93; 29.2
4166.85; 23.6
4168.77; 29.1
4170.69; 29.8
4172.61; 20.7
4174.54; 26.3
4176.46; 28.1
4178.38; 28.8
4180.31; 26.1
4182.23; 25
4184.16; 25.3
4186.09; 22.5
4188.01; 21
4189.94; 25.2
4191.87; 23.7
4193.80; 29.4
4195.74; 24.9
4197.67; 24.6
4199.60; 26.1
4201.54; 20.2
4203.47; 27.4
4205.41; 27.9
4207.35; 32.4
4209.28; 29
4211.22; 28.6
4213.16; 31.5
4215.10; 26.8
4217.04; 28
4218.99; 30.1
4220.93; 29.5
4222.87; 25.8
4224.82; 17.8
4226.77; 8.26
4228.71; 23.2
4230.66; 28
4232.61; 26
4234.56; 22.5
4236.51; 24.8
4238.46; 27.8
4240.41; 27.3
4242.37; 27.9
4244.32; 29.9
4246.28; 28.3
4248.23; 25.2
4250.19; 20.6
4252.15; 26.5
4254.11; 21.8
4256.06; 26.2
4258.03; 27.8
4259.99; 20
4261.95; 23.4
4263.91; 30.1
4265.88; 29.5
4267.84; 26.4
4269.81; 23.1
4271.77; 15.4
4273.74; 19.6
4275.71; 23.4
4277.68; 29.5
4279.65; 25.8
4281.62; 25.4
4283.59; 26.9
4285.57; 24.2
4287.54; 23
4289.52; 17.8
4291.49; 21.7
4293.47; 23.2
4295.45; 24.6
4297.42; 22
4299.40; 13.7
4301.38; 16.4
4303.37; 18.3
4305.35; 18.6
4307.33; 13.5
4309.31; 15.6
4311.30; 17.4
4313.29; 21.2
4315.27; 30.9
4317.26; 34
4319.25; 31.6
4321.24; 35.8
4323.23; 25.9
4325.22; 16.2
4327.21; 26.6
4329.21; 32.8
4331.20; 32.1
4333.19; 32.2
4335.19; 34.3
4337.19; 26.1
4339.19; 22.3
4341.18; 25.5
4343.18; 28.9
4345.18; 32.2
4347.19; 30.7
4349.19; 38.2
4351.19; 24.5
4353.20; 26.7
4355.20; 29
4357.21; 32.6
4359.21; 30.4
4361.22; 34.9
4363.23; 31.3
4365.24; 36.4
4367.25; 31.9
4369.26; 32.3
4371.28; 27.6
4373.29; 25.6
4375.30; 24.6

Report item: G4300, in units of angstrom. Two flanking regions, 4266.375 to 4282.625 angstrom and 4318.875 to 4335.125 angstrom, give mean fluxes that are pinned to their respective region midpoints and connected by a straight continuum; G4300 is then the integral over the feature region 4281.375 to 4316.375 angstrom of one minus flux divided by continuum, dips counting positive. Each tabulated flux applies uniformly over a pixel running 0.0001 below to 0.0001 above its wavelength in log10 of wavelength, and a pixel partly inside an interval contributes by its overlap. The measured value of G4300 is 7.3 angstrom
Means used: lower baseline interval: 23.8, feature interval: 20.7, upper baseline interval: 29.4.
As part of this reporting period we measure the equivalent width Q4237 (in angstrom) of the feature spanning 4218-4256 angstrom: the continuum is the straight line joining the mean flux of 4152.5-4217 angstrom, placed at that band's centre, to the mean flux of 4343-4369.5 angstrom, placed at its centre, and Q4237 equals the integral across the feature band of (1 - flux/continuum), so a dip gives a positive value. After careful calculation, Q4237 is 4.5 angstrom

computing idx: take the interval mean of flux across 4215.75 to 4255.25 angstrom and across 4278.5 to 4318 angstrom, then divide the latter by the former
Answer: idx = 0.87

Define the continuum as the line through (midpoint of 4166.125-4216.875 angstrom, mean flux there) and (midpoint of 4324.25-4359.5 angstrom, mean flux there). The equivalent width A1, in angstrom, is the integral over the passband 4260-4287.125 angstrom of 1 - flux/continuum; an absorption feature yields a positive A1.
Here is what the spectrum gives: 3.1 angstrom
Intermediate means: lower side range 26.4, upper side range 28.9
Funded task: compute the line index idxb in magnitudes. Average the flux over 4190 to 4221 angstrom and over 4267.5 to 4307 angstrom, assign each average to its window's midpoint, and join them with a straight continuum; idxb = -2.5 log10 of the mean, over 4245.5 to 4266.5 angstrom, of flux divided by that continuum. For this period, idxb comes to -0.06 mag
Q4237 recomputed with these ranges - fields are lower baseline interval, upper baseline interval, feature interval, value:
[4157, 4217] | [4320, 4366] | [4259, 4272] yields 1.74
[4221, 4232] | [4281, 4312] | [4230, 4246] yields -4.16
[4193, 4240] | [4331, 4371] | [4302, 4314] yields 4.84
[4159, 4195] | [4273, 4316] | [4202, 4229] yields -1.44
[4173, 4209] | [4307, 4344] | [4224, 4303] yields 8.09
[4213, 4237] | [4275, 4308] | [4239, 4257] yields -1.85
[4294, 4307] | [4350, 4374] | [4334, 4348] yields -1.15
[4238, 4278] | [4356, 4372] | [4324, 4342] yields 1.53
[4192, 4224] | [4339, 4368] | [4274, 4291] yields 2.84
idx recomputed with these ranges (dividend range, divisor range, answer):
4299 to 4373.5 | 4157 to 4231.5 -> 1.05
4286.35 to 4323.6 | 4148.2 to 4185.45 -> 0.83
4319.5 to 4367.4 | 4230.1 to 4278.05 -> 1.19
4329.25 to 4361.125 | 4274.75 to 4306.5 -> 1.36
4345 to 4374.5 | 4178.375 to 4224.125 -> 1.16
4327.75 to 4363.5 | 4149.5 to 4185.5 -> 1.12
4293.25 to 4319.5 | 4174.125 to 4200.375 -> 0.83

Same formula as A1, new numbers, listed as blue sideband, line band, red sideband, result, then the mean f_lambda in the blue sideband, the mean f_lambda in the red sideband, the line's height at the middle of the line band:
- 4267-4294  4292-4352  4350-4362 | 3.3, 23.2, 29.7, 26.8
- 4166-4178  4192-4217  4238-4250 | -0.5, 26.4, 27.3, 26.8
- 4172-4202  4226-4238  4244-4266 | 1.3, 25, 25.5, 25.3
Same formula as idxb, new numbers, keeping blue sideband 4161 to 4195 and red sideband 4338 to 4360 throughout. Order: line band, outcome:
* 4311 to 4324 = 0.00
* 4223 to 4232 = 0.32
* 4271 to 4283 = 0.19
